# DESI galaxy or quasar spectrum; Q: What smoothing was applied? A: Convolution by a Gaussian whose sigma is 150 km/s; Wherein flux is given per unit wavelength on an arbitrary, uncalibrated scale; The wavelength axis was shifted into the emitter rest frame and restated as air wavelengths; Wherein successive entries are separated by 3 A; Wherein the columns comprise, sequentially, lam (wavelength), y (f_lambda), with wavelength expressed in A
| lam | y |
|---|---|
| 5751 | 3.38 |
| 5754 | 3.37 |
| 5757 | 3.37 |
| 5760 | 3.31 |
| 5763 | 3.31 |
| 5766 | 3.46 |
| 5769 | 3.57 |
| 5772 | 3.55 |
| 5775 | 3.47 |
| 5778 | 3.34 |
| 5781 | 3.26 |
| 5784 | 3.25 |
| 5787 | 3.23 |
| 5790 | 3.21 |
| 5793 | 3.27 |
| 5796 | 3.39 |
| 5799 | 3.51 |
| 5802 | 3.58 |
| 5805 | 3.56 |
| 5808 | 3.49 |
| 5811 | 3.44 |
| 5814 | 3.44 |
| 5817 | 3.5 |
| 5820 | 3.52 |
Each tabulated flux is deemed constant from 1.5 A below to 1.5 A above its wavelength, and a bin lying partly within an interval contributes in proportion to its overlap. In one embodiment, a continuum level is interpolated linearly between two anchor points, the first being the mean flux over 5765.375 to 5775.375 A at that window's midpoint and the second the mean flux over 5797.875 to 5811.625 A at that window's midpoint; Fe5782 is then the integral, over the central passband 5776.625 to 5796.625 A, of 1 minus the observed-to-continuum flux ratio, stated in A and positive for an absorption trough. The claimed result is 1.41 A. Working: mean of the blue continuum 3.52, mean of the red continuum 3.52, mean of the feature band 3.27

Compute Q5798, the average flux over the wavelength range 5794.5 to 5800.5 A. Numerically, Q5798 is 3.45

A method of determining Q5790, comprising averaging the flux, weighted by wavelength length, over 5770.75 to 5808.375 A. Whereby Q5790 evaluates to 3.39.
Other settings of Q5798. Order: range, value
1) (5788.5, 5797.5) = 3.29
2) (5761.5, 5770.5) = 3.45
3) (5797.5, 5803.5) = 3.54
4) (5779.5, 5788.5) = 3.25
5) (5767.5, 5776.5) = 3.53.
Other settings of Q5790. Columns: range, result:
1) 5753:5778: 3.42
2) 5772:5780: 3.42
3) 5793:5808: 3.48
